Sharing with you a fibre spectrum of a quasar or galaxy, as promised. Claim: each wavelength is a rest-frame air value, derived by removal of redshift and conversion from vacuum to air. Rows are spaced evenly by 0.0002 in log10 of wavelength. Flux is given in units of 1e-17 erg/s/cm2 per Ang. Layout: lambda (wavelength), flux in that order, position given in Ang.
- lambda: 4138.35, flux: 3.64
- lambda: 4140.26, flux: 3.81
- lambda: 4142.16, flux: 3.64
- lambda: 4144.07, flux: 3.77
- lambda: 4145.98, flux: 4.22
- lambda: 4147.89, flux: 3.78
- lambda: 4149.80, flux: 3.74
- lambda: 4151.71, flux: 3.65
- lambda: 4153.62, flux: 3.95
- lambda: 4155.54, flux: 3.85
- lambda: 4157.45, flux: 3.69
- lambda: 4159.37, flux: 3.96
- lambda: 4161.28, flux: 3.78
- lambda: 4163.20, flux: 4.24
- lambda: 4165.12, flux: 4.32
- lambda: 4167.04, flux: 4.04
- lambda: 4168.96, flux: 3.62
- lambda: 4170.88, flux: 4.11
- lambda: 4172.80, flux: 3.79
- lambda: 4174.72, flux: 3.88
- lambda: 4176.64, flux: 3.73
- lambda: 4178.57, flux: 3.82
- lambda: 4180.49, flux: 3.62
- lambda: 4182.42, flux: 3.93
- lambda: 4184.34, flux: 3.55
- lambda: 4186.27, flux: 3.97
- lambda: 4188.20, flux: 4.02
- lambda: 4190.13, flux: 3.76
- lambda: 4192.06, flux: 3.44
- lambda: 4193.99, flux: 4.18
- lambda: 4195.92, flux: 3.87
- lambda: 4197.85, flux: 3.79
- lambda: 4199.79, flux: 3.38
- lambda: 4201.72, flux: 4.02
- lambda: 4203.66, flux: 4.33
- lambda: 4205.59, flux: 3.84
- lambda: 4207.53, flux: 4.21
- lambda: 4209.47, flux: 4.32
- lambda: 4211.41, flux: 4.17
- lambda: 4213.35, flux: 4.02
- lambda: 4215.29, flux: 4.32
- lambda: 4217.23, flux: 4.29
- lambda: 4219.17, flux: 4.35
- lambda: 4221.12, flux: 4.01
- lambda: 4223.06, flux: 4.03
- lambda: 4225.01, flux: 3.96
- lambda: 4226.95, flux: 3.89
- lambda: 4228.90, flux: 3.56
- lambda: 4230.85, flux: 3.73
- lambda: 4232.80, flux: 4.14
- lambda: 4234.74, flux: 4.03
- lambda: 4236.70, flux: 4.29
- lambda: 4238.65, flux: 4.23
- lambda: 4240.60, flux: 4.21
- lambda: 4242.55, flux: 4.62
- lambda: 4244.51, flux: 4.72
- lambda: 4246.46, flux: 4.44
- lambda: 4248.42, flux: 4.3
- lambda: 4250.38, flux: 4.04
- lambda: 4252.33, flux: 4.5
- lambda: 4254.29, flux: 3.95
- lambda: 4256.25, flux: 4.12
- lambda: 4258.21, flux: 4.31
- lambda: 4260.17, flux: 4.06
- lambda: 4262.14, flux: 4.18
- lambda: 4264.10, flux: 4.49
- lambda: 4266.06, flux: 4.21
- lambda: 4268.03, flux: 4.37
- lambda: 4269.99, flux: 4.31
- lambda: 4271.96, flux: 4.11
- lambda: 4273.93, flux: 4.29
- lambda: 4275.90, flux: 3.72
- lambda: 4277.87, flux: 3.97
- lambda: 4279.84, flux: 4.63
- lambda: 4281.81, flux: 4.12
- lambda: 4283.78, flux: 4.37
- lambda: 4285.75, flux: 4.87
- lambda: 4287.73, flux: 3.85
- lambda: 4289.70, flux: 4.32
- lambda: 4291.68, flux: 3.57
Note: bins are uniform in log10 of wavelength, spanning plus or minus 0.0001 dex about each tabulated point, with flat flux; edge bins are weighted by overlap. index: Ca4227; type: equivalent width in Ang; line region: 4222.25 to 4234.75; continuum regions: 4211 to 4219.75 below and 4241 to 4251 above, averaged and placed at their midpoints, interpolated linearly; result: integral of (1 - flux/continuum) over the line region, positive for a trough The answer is 1.2 Ang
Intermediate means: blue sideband 4.23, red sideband 4.42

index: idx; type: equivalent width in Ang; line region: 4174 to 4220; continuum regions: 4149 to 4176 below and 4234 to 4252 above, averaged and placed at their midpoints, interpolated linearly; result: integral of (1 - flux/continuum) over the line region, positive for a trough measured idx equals 1.5 Ang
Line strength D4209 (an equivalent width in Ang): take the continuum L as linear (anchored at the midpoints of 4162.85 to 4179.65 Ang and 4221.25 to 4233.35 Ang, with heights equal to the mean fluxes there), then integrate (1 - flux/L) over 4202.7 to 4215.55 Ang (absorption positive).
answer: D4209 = -0.9 Ang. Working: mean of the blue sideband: 3.94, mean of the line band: 4.17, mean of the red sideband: 3.88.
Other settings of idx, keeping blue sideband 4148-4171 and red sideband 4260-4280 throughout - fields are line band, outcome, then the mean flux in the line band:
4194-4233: 0.3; 4.01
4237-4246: -0.7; 4.44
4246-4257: -0.2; 4.22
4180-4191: 0.4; 3.82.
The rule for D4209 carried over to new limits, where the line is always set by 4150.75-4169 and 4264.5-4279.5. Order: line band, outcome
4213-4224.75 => -0.3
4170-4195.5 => 0.9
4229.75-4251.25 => -0.7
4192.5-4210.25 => 0.2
